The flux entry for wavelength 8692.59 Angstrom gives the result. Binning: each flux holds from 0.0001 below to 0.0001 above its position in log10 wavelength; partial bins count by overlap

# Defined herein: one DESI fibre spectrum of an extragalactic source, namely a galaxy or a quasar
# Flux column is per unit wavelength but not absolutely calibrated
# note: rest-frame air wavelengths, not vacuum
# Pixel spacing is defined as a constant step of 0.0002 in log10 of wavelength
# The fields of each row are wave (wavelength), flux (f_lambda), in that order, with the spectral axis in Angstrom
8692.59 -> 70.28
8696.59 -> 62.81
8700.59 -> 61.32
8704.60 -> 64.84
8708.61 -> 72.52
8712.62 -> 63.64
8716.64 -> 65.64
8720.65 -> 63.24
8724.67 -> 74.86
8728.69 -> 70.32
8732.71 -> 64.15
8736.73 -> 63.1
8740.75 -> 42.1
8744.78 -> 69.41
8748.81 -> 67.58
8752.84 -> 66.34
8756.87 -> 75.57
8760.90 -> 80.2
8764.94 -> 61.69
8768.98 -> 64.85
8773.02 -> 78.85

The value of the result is 70.28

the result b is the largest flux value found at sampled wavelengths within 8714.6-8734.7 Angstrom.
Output 74.86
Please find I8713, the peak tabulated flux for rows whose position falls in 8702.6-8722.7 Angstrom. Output 72.52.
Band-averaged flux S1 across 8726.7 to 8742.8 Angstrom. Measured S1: 59.9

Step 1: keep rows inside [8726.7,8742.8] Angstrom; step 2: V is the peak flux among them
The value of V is 70.32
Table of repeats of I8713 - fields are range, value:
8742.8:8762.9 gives 80.2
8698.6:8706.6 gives 64.84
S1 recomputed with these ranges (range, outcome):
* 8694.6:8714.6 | 65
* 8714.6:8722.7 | 64.4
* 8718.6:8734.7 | 68.1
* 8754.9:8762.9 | 77.9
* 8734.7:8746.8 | 58.2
